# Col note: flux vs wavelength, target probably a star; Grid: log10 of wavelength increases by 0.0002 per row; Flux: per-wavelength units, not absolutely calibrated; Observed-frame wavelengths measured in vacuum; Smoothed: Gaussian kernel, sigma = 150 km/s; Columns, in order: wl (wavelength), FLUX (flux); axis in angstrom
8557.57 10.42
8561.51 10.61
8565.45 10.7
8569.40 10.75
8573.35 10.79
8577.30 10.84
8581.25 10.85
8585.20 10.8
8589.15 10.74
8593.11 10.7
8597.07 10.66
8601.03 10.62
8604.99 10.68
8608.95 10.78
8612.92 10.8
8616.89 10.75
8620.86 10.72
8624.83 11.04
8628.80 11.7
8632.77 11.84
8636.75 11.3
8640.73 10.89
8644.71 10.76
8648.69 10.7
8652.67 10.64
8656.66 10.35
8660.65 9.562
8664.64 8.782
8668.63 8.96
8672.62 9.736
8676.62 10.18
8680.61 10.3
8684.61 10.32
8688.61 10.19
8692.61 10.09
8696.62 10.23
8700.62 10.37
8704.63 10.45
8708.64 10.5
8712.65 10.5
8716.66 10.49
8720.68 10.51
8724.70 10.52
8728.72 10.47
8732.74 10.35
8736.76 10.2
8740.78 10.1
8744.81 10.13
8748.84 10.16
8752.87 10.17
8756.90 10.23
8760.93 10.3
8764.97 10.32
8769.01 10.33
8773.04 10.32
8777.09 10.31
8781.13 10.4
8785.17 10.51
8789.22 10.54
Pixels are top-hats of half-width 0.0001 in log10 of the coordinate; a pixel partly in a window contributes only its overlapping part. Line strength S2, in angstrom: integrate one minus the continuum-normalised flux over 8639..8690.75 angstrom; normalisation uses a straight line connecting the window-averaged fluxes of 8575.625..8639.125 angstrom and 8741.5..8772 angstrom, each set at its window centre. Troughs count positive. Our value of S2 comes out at 2.7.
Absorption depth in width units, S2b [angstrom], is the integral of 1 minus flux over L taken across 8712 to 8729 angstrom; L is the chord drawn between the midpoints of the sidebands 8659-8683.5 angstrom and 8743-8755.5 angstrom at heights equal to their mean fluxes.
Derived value -0.9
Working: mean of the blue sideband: 9.62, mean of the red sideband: 10.2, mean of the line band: 10.5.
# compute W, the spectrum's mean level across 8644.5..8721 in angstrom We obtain 10.2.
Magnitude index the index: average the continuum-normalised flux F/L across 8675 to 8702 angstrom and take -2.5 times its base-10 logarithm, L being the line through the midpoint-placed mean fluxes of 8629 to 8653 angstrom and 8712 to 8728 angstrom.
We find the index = 0.05 mag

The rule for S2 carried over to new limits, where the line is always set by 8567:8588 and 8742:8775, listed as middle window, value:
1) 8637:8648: -0.3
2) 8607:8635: -1.1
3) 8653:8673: 1.9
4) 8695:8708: 0.1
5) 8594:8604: 0.1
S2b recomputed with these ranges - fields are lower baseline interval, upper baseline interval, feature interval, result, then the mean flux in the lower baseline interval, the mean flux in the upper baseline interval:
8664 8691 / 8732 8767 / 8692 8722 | -1.2 angstrom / 9.84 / 10.2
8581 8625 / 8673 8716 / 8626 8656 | -1.5 angstrom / 10.7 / 10.3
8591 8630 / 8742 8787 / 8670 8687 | 0.8 angstrom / 10.8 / 10.3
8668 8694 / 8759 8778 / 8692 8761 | -1.0 angstrom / 10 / 10.3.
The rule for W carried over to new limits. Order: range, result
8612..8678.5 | 10.5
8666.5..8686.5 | 9.89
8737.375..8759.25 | 10.2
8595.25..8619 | 10.7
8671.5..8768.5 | 10.3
